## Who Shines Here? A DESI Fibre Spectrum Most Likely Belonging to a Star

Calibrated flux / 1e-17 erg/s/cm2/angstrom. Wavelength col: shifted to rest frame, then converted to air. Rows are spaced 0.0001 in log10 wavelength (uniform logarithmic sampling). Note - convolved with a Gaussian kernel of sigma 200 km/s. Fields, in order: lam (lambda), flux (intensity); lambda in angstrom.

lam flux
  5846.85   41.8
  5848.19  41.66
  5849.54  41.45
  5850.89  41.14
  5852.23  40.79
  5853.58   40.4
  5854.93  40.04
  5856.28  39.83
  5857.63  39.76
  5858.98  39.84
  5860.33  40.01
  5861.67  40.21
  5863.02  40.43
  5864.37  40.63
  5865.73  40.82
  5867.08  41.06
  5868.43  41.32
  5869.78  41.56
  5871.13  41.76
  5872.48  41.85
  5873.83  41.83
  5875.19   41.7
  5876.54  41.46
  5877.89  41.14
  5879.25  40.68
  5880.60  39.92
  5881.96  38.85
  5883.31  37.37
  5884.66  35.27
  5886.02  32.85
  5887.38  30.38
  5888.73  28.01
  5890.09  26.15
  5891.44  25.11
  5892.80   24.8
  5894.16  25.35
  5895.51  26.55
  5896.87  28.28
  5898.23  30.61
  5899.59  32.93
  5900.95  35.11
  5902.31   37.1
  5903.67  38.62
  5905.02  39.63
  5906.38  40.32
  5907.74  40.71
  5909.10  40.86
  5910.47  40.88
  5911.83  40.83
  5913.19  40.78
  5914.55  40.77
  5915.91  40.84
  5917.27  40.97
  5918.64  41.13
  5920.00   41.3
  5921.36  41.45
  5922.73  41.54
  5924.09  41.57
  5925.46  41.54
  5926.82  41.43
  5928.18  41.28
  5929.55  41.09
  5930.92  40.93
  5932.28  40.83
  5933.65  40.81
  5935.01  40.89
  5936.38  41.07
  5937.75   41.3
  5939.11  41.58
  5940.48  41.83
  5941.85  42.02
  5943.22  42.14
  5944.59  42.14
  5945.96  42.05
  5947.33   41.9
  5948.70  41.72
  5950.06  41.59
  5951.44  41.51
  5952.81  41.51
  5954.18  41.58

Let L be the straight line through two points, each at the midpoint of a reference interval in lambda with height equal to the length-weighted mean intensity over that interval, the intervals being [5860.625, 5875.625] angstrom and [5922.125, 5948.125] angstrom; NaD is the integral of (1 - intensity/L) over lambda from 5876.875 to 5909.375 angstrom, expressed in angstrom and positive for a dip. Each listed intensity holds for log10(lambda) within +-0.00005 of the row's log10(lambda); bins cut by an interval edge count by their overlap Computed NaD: 5.72 angstrom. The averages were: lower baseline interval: 41.2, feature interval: 34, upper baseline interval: 41.5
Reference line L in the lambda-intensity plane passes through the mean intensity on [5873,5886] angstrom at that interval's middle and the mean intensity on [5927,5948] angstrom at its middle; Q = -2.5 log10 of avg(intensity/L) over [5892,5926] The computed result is 0.09 mag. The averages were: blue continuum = 39.5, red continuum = 41.4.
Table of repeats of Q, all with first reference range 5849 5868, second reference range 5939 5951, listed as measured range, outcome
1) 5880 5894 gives 0.28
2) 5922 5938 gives 0.01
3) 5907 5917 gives 0.01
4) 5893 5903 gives 0.32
